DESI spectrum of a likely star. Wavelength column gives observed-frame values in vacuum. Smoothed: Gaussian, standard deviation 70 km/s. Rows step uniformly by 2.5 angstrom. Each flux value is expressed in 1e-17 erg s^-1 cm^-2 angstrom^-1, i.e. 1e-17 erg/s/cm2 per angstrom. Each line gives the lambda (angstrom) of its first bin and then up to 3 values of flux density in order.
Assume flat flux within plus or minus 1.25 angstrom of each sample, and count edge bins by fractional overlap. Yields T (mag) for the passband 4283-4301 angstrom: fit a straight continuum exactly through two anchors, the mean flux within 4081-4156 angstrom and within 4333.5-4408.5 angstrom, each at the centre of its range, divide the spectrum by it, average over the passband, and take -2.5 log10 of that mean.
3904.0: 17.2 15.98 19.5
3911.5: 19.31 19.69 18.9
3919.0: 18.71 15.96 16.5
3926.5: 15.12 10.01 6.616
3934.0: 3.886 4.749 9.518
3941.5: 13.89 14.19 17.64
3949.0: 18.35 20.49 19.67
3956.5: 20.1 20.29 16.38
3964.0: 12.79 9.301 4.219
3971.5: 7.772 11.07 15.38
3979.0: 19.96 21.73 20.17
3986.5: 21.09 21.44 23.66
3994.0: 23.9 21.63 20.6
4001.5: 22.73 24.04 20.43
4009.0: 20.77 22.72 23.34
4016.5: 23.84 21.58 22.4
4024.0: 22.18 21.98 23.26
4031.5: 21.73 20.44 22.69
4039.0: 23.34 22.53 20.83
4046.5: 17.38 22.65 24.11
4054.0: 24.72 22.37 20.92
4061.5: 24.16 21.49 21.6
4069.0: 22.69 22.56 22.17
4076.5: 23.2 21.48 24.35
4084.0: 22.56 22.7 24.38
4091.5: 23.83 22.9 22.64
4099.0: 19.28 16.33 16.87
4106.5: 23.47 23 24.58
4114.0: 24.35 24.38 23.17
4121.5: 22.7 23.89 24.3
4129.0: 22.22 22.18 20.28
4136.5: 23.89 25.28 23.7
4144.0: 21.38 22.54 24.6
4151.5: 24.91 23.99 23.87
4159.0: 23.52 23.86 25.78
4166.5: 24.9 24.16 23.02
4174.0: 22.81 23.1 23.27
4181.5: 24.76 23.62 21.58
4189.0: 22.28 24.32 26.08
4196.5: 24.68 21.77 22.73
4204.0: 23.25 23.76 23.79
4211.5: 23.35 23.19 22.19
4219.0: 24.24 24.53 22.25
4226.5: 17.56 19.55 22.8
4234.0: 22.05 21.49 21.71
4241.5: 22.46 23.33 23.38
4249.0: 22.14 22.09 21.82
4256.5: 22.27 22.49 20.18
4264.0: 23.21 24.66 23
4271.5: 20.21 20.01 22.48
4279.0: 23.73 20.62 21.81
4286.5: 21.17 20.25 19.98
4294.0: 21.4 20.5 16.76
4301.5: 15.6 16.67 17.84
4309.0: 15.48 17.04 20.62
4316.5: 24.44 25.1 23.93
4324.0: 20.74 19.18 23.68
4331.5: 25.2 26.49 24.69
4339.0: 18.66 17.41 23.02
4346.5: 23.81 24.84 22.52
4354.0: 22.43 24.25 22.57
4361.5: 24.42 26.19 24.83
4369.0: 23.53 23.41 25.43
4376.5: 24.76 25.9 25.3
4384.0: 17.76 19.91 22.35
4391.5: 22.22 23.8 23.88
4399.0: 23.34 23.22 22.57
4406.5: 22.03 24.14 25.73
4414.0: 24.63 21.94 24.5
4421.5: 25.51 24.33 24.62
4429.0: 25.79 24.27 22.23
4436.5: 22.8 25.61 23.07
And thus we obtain 0.151 mag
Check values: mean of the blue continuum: 22.8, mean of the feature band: 20.1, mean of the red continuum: 23.2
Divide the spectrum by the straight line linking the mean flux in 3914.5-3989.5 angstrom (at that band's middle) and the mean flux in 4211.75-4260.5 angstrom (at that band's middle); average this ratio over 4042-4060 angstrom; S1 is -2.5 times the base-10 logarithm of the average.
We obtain -0.25 mag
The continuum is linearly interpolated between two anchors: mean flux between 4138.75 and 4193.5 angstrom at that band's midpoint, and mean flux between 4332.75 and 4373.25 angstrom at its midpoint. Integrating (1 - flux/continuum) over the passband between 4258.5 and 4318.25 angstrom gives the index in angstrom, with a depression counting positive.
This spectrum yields 7.7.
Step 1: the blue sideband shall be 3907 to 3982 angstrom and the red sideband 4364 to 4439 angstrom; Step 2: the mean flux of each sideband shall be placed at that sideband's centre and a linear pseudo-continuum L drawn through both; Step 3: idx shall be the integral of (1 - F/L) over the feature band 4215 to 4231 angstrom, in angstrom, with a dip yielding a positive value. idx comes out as -1.30 angstrom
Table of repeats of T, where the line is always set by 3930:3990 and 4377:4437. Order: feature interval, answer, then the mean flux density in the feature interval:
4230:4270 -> -0.106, 22.4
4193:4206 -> -0.219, 23.7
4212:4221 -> -0.185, 23.3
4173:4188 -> -0.218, 23.2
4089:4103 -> -0.224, 21.2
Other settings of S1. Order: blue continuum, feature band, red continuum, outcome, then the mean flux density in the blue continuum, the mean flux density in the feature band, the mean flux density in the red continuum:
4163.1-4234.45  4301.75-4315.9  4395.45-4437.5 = 0.308 mag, 23.2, 17.7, 23.9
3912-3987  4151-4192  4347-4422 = -0.226 mag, 14.8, 23.7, 23.6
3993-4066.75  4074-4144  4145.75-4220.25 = 0.016 mag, 22.2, 22.6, 23.7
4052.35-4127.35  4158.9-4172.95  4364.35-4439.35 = -0.065 mag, 22.6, 24.2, 23.7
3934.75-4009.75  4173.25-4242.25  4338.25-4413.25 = -0.109 mag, 17.2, 22.8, 23.2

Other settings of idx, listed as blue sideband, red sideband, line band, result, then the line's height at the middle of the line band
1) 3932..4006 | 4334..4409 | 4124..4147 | -4.4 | 19.3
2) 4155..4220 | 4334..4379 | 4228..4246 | 1.2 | 23.6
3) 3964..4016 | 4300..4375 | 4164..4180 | -2.5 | 20.5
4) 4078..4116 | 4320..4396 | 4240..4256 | 0.2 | 22.7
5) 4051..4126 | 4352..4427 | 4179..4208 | -0.7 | 22.9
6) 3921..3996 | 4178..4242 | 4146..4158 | -1.7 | 21.1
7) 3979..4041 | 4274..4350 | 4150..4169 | -2.5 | 21.6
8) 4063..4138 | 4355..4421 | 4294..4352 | 5.7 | 23.3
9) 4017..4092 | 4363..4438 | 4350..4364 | 0.0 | 23.5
